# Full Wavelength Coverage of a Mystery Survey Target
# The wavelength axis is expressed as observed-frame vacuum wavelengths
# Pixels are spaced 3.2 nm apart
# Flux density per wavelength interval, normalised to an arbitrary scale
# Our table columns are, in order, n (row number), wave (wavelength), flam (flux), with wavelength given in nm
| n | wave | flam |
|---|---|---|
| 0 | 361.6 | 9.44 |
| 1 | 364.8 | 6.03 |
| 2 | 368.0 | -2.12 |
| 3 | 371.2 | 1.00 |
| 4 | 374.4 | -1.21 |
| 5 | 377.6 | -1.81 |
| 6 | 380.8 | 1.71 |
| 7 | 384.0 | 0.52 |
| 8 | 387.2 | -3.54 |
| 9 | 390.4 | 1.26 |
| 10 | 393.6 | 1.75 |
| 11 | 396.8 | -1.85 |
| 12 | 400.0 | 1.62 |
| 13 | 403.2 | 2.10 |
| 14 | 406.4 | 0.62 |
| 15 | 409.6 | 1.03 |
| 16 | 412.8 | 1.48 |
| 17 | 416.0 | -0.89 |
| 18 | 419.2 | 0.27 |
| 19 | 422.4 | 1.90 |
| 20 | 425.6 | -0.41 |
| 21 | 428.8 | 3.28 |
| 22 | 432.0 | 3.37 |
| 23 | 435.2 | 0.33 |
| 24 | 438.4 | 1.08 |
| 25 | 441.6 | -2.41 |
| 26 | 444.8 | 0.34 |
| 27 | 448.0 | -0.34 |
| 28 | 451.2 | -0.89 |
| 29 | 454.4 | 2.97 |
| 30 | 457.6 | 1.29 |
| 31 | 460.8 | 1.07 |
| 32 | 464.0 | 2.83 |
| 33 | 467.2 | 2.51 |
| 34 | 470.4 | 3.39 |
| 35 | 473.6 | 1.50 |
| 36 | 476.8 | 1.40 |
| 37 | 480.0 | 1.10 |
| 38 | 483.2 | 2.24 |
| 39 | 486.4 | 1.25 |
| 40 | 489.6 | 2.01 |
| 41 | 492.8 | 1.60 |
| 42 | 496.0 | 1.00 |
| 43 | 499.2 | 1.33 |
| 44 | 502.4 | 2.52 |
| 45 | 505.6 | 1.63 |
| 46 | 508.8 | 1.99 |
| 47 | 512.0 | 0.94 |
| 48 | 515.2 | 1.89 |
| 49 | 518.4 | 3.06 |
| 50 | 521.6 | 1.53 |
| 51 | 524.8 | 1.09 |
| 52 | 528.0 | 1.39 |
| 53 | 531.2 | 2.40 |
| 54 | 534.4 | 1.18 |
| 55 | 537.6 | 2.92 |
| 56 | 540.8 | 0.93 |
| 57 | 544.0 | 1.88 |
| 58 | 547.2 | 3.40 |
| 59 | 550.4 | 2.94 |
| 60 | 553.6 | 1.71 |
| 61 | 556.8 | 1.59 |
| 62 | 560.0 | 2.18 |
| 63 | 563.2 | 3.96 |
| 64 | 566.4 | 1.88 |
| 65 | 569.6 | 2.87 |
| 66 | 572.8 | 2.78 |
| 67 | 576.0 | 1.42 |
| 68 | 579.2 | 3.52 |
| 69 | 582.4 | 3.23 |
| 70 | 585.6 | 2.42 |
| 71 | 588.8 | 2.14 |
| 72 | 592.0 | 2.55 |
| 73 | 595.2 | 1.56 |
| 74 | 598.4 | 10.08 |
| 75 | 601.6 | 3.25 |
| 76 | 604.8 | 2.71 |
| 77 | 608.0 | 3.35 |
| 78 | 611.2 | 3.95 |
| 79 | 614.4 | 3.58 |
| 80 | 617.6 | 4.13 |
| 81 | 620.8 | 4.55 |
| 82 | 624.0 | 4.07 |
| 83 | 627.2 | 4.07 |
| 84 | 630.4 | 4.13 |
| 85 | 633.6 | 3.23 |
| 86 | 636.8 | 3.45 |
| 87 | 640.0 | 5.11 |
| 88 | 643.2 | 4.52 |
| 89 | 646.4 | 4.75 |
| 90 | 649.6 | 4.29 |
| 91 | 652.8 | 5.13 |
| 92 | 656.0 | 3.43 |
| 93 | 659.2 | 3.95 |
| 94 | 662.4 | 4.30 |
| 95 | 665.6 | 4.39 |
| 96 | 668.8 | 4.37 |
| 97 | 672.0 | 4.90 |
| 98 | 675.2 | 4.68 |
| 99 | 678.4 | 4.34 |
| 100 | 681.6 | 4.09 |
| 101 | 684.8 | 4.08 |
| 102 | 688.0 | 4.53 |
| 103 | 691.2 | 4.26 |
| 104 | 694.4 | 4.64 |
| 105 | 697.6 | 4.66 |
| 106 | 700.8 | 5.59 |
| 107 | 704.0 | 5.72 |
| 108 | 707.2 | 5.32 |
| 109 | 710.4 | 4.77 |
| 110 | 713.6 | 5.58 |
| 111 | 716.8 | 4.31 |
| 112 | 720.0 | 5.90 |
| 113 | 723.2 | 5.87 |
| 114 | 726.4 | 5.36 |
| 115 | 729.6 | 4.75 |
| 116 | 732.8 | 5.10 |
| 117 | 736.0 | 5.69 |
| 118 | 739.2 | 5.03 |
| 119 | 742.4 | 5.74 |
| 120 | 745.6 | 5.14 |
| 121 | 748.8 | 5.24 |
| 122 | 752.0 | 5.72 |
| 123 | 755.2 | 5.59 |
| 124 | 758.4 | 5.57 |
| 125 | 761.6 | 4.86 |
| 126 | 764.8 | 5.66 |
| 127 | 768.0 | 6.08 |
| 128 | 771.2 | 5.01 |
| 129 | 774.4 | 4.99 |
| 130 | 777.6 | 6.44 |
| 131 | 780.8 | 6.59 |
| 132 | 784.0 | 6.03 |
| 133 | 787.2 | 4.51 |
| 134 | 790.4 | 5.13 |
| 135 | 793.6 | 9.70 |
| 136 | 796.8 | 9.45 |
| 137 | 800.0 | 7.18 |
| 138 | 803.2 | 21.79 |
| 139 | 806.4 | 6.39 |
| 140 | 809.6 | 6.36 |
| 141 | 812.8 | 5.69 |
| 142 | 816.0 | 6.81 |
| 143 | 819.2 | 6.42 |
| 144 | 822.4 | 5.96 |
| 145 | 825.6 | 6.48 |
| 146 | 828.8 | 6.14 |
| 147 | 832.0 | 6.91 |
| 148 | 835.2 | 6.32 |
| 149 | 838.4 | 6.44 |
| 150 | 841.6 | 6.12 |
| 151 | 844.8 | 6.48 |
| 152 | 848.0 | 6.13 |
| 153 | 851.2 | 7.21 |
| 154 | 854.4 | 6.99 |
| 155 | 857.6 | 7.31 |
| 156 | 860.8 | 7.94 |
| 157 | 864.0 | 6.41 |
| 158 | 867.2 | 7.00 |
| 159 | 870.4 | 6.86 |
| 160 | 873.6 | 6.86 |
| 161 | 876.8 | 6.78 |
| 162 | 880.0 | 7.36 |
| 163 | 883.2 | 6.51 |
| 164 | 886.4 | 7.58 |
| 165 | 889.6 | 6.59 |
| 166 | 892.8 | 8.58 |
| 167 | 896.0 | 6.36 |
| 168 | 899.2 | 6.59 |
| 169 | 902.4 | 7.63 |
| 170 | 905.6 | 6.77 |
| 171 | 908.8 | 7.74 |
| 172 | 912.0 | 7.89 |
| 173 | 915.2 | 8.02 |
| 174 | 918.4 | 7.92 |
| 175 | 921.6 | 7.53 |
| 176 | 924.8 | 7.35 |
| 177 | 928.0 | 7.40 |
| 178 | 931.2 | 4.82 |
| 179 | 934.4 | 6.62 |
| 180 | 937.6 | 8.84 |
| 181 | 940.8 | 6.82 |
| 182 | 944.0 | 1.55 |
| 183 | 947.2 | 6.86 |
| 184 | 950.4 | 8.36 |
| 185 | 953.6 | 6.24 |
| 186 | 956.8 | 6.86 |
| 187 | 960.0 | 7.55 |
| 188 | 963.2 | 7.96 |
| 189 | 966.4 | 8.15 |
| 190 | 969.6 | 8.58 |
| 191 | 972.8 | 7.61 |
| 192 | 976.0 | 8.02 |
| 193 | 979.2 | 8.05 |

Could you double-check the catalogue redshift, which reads 0.603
